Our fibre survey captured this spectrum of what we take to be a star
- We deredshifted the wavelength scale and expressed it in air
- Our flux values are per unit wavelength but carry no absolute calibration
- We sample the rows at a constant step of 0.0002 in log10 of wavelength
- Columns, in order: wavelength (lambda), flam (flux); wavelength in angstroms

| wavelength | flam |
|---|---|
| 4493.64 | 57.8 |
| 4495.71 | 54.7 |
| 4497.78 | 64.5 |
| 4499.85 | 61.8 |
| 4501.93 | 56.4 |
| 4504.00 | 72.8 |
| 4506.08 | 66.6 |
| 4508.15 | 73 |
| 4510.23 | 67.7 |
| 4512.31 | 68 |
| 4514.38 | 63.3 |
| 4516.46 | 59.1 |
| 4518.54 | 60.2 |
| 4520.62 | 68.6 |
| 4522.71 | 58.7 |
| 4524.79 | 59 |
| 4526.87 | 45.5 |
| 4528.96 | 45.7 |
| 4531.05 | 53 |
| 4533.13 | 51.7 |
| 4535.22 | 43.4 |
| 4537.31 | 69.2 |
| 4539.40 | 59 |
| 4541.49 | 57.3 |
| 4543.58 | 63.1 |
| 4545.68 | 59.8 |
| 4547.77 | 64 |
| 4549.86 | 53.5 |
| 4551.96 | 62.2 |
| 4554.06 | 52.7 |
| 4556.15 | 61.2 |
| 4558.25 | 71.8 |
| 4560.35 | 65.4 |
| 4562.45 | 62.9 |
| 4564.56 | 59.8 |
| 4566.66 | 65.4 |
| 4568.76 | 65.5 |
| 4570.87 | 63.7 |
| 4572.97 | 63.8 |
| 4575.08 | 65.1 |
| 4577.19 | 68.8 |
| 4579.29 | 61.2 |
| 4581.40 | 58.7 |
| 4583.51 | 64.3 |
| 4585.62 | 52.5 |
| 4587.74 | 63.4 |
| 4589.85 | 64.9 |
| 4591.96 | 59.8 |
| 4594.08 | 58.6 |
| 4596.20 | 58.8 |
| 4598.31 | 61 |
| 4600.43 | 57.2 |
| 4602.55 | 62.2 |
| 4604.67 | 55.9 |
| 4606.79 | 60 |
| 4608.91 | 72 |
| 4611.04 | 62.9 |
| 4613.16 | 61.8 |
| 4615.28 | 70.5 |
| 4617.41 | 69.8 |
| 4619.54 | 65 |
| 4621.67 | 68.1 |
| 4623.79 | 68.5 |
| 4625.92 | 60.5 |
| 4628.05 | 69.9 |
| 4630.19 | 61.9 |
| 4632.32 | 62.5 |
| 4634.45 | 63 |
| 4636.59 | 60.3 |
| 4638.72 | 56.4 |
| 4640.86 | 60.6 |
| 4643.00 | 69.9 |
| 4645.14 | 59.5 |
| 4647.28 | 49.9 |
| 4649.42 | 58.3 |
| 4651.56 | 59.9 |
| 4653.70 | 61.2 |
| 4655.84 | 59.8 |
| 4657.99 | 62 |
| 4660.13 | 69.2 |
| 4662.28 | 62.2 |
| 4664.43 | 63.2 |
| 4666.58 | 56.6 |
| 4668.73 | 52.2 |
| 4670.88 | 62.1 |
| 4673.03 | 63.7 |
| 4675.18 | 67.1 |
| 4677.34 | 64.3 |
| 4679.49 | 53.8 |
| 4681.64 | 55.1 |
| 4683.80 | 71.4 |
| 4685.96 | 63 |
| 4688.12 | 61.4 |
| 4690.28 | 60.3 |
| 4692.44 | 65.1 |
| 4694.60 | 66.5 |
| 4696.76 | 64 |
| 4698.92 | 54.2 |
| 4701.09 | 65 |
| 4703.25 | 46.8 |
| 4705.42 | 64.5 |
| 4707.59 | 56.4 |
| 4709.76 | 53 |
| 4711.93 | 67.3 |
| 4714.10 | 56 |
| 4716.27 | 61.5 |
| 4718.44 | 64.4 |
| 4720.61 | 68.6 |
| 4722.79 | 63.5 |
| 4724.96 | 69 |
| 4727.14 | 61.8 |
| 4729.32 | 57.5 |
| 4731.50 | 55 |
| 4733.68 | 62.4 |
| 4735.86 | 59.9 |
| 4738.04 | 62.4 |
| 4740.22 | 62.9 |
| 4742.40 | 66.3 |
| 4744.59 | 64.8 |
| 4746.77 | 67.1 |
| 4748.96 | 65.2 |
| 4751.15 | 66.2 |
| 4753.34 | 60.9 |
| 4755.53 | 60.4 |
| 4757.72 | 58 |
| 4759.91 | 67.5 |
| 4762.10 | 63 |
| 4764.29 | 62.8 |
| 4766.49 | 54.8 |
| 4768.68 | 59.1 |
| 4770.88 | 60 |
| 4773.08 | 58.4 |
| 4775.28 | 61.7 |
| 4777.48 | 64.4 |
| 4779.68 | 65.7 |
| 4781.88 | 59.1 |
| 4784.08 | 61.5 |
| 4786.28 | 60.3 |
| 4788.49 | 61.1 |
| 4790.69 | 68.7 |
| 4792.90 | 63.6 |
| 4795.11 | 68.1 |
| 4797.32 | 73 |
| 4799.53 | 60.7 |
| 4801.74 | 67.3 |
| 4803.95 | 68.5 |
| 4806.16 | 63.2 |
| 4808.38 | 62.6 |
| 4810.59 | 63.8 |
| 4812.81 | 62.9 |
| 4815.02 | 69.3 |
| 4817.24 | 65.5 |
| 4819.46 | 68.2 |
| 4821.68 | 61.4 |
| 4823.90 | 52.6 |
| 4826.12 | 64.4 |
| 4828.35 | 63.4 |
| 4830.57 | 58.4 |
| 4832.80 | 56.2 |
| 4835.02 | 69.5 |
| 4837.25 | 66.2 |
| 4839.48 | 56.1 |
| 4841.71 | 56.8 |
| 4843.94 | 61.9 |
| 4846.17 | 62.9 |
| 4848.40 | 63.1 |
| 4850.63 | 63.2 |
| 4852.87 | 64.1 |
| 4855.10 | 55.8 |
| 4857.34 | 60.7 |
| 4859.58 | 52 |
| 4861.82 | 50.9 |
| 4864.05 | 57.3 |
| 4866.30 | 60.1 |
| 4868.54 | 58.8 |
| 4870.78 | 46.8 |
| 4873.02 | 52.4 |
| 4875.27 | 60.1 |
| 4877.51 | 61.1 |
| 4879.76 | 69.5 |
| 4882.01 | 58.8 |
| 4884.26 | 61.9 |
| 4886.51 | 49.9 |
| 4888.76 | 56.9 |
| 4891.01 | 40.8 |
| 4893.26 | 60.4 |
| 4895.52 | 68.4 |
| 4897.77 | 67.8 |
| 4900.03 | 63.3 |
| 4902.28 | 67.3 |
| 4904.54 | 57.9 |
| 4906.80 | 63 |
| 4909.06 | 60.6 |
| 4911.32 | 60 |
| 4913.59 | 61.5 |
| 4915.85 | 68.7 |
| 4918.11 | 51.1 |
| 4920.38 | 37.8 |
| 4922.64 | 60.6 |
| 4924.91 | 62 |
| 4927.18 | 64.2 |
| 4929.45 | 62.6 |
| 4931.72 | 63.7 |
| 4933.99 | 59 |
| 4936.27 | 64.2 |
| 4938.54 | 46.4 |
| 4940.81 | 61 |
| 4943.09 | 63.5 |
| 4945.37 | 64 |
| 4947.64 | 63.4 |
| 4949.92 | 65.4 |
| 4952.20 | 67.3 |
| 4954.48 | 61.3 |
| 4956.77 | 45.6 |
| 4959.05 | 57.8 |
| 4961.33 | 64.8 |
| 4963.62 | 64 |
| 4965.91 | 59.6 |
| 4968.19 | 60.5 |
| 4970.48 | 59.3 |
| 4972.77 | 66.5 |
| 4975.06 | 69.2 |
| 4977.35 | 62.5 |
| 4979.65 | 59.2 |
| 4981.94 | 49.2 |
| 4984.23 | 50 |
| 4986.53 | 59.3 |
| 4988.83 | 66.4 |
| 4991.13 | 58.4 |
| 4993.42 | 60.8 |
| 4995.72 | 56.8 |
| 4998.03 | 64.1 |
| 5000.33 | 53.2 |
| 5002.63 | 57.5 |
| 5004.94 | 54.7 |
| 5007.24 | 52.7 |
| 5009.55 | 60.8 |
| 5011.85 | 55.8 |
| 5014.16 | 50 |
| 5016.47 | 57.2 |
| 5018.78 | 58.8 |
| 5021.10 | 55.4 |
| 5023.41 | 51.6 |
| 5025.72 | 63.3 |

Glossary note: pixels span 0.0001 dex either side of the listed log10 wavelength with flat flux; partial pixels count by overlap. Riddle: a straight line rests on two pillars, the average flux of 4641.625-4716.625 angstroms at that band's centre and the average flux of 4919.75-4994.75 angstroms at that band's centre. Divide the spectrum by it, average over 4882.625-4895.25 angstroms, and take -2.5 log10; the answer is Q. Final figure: 0.10 mag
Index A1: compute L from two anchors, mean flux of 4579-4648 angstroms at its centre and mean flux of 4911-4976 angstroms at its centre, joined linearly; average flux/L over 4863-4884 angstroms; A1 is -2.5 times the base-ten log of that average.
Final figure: 0.04 mag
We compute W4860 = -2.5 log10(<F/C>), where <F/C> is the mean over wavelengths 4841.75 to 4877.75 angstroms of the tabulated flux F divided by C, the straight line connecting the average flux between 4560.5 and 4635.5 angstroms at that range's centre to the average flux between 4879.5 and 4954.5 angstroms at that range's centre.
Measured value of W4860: 0.05 mag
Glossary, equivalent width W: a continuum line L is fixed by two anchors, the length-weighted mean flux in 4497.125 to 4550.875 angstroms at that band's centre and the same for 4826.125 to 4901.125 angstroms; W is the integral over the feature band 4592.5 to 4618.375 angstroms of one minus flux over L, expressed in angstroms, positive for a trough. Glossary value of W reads -1.1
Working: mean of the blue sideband 60.2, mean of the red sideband 59.3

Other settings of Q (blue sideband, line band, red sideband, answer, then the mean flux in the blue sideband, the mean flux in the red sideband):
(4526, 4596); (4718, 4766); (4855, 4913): -0.07 mag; 59.9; 58.6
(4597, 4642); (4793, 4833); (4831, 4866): -0.06 mag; 63.3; 59.7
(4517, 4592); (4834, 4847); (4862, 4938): -0.05 mag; 60.1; 59.2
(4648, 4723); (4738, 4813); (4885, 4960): -0.05 mag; 61.2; 59.6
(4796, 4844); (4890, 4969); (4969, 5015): 0.00 mag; 63.3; 58.4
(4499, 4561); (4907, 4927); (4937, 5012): 0.02 mag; 60.4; 59.5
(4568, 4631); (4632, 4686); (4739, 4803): 0.04 mag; 63.2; 63.2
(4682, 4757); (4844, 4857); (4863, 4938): -0.03 mag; 62.1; 59.2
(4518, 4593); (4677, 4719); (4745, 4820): 0.03 mag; 60.1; 63.6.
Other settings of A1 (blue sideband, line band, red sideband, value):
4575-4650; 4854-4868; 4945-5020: 0.07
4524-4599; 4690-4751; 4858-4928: -0.05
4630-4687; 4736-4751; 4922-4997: -0.06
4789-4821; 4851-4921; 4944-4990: 0.09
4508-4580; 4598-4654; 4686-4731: -0.03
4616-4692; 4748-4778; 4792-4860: 0.02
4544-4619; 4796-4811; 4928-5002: -0.08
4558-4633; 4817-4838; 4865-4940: -0.04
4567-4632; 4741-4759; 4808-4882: -0.04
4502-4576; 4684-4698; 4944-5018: -0.06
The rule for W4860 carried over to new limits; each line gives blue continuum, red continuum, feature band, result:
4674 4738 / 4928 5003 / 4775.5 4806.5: -0.06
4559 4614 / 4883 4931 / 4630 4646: 0.00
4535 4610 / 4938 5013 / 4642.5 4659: 0.03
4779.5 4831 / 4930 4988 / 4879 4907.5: 0.03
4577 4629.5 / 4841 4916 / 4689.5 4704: 0.02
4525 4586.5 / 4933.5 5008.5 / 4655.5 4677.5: -0.04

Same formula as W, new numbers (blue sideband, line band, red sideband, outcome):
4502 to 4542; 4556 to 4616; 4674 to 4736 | -2.2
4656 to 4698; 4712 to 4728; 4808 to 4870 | -0.5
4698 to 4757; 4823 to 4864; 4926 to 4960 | 0.8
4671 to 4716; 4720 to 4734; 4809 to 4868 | -0.3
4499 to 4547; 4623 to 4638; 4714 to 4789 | -0.6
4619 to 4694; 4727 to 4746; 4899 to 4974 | 0.0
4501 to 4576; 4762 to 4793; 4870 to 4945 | -0.8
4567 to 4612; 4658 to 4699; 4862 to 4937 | -0.6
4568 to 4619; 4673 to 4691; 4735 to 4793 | 0.1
